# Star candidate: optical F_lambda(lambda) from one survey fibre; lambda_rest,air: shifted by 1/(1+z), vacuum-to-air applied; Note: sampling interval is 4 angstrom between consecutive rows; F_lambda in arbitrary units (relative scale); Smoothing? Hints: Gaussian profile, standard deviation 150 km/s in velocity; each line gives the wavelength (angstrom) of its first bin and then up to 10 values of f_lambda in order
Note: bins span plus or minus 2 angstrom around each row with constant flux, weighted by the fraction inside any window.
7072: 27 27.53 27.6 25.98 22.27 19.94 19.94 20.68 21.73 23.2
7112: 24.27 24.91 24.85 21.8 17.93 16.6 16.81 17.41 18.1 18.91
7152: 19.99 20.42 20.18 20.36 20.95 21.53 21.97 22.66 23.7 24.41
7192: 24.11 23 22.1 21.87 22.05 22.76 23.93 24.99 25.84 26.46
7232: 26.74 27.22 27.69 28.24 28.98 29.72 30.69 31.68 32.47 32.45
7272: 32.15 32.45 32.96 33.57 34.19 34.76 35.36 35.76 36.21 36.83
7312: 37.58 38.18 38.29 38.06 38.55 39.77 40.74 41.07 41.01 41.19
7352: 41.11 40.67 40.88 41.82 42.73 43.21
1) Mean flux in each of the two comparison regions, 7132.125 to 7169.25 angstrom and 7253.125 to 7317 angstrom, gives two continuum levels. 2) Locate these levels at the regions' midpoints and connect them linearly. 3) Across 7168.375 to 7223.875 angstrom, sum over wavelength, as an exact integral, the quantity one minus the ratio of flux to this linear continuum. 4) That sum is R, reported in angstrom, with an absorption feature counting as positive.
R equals 2.35 angstrom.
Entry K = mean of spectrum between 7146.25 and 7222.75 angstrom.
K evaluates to 22.1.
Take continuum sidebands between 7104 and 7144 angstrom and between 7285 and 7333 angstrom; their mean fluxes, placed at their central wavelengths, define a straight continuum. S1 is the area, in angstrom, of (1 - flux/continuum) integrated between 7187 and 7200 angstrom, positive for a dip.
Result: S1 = 1.6 angstrom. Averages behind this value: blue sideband 20.8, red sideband 36.8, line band 23.5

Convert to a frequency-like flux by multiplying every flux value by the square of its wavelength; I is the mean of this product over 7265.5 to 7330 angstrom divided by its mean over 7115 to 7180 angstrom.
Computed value 1.8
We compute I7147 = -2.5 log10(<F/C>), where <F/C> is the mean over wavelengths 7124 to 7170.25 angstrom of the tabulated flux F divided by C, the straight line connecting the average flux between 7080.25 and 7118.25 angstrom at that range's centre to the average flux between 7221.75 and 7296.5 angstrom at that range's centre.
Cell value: 0.30 mag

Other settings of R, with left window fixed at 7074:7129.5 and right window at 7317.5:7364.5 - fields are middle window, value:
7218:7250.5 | 5.5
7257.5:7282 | 1.9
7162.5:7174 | 2.8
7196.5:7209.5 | 3.5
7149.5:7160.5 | 2.8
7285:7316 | 1.2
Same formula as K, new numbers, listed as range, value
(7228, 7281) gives 30.1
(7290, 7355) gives 38.4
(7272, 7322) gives 35.4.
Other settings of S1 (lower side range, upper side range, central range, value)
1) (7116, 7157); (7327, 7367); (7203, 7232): 3.7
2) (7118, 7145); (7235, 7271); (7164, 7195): 1.1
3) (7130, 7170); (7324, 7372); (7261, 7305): -0.1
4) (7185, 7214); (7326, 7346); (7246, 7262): -0.2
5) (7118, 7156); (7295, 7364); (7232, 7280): 1.8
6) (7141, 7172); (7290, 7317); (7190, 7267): 4.3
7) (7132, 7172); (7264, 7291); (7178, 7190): -0.5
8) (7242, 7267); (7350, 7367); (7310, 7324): -0.4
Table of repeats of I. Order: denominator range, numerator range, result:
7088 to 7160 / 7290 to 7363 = 2.00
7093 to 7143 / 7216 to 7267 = 1.41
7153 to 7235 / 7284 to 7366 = 1.73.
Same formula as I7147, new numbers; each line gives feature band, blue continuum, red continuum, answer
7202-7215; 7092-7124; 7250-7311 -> 0.28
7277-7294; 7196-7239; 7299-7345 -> -0.01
